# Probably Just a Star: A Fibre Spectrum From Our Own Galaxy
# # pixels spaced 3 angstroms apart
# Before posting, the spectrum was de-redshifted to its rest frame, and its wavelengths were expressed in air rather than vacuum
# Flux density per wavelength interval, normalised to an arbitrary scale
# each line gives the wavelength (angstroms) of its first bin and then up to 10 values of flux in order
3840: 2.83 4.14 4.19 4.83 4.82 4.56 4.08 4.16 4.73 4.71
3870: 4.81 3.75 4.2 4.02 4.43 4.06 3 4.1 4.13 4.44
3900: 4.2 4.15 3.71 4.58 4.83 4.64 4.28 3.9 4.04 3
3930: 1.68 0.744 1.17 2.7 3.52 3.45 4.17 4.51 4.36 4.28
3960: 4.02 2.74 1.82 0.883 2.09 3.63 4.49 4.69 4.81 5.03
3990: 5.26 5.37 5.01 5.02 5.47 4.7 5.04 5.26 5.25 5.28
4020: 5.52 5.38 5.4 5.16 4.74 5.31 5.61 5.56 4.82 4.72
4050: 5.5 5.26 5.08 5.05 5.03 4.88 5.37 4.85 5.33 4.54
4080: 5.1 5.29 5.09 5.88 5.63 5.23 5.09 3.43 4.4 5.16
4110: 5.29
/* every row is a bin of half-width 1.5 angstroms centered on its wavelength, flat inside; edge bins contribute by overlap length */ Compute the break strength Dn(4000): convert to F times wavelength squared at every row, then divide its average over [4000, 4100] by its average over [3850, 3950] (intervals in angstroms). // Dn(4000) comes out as 1.46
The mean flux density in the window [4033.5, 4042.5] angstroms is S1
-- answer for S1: 5.49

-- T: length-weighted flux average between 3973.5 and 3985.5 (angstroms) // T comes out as 4.41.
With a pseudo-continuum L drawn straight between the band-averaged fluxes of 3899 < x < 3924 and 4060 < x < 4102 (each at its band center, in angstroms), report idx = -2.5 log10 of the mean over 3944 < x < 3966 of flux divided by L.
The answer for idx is 0.18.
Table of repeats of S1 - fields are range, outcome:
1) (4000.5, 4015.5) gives 5.14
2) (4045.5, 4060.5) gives 5.12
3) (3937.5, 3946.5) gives 3.22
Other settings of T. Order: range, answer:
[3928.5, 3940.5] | 1.57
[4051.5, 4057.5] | 5.17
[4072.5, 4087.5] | 5.07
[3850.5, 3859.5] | 4.49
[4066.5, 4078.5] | 5.02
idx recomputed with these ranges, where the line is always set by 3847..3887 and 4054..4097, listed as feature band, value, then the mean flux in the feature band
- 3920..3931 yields 0.40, 3.19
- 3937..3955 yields 0.26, 3.7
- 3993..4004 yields -0.06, 5.17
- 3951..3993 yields 0.25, 3.79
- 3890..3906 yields 0.08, 4.16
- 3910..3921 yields 0.02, 4.49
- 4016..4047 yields -0.05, 5.25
